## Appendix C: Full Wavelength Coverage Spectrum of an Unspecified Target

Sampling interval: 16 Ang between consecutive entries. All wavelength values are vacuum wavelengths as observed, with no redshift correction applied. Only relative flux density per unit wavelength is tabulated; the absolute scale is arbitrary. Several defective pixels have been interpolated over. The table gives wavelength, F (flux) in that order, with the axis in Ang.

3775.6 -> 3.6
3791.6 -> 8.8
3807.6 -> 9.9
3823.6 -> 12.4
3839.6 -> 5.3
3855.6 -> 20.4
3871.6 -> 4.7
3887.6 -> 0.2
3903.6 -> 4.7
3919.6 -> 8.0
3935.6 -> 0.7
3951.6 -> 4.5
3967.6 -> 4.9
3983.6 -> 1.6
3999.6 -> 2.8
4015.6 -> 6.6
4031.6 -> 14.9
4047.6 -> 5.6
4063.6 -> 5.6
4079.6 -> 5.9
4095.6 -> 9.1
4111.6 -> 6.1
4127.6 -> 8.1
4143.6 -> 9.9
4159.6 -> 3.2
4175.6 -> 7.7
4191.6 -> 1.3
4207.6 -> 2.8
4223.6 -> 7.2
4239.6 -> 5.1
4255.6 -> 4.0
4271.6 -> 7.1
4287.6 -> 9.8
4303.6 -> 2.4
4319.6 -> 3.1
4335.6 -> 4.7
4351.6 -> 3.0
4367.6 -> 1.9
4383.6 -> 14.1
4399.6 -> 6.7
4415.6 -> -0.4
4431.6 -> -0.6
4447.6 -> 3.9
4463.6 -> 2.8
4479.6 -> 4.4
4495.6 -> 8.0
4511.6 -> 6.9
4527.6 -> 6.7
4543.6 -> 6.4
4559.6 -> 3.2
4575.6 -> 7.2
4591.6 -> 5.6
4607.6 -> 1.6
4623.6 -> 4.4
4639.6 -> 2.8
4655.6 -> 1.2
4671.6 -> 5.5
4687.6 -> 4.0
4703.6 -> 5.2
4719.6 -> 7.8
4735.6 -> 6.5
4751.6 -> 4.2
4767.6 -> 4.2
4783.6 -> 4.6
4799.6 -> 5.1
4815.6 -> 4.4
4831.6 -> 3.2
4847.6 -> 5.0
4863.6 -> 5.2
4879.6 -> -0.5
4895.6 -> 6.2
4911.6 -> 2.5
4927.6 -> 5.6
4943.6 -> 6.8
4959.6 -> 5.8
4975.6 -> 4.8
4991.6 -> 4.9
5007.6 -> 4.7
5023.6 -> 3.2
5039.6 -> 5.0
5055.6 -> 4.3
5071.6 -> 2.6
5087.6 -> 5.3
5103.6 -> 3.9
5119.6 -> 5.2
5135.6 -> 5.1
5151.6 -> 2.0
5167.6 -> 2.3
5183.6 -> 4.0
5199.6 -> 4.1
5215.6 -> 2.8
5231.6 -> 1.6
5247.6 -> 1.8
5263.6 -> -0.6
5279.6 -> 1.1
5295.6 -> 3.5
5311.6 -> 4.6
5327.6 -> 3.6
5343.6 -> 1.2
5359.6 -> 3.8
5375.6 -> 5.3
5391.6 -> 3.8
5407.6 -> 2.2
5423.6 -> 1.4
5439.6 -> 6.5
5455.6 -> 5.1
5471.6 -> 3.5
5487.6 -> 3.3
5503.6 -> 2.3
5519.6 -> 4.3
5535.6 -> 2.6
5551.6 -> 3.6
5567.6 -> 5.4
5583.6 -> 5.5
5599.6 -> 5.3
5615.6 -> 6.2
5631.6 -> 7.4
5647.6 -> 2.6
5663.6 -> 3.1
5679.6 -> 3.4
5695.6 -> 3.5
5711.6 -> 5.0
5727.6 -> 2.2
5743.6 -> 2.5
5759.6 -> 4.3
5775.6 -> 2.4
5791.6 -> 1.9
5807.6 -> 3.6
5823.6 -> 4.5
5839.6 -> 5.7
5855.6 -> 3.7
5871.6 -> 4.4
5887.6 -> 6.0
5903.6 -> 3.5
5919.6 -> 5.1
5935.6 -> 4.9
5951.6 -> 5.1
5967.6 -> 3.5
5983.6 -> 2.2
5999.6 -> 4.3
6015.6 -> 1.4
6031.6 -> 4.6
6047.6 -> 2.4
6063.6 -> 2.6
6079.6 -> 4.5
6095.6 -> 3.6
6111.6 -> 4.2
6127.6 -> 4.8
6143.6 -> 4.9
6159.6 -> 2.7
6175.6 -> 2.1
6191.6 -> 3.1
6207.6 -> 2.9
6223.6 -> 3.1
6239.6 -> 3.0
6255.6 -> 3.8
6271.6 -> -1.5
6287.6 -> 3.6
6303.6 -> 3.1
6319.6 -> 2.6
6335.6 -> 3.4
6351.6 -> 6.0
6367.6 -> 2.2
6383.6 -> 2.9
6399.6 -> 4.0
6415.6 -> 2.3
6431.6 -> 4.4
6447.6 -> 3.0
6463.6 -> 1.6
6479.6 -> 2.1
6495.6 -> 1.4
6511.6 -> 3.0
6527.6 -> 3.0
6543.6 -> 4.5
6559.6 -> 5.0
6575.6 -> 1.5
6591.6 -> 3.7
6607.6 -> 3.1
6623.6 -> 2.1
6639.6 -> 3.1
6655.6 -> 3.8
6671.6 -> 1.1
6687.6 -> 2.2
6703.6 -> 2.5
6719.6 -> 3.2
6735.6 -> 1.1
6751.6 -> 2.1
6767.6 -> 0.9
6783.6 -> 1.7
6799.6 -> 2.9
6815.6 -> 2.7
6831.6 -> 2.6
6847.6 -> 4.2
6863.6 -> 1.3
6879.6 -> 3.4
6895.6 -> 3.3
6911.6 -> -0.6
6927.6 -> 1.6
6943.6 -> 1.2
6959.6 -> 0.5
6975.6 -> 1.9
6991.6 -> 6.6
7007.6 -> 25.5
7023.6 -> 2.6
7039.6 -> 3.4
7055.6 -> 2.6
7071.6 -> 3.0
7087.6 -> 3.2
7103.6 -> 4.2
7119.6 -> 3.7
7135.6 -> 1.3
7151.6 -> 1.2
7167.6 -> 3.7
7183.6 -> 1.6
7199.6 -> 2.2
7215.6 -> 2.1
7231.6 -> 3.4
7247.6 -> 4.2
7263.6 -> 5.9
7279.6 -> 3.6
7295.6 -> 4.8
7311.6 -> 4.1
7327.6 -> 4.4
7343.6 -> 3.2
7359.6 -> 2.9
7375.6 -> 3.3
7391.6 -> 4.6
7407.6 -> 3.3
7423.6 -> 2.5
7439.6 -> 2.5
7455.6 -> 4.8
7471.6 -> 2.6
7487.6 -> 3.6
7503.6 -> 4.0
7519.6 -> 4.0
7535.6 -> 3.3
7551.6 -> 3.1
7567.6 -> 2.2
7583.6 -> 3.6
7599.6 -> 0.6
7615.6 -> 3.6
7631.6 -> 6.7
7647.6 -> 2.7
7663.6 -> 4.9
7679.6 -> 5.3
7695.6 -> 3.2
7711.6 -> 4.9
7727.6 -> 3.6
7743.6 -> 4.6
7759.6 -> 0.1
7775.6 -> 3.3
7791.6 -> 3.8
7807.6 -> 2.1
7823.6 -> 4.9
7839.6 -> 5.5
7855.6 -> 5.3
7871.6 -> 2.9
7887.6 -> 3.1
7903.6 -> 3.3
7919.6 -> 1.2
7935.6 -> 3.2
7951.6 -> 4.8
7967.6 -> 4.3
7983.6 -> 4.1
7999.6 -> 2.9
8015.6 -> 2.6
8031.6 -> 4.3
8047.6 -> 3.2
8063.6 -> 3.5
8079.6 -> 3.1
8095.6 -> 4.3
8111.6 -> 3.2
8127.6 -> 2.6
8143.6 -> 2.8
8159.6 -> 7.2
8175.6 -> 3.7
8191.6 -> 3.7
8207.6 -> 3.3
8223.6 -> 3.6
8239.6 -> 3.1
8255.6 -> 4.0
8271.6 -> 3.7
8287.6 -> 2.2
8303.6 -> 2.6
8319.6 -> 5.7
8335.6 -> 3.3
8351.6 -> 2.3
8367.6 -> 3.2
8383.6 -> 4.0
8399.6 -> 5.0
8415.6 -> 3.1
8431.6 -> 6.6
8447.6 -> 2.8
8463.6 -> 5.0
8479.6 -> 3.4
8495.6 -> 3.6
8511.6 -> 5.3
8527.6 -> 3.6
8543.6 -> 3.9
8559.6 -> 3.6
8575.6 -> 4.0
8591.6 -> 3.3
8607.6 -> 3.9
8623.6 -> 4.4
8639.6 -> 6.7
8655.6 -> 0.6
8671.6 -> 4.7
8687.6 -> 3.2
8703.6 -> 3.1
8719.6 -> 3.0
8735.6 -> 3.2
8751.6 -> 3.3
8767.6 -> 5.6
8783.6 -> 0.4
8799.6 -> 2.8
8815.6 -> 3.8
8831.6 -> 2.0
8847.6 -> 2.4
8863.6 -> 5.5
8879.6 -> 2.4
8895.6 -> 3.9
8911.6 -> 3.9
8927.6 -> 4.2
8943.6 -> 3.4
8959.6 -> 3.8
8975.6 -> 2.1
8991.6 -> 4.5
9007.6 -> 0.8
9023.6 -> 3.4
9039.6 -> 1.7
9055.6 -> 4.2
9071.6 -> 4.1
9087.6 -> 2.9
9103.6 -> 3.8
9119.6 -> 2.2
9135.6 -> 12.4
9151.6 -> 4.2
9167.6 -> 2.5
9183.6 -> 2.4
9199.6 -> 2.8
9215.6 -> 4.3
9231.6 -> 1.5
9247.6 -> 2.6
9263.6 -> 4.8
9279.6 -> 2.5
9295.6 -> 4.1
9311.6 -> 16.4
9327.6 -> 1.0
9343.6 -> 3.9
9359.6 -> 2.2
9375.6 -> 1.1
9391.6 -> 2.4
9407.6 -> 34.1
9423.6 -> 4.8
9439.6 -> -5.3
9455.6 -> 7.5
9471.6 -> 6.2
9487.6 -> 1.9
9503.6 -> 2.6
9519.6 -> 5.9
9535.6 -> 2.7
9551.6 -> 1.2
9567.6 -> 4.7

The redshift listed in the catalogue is 0.88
